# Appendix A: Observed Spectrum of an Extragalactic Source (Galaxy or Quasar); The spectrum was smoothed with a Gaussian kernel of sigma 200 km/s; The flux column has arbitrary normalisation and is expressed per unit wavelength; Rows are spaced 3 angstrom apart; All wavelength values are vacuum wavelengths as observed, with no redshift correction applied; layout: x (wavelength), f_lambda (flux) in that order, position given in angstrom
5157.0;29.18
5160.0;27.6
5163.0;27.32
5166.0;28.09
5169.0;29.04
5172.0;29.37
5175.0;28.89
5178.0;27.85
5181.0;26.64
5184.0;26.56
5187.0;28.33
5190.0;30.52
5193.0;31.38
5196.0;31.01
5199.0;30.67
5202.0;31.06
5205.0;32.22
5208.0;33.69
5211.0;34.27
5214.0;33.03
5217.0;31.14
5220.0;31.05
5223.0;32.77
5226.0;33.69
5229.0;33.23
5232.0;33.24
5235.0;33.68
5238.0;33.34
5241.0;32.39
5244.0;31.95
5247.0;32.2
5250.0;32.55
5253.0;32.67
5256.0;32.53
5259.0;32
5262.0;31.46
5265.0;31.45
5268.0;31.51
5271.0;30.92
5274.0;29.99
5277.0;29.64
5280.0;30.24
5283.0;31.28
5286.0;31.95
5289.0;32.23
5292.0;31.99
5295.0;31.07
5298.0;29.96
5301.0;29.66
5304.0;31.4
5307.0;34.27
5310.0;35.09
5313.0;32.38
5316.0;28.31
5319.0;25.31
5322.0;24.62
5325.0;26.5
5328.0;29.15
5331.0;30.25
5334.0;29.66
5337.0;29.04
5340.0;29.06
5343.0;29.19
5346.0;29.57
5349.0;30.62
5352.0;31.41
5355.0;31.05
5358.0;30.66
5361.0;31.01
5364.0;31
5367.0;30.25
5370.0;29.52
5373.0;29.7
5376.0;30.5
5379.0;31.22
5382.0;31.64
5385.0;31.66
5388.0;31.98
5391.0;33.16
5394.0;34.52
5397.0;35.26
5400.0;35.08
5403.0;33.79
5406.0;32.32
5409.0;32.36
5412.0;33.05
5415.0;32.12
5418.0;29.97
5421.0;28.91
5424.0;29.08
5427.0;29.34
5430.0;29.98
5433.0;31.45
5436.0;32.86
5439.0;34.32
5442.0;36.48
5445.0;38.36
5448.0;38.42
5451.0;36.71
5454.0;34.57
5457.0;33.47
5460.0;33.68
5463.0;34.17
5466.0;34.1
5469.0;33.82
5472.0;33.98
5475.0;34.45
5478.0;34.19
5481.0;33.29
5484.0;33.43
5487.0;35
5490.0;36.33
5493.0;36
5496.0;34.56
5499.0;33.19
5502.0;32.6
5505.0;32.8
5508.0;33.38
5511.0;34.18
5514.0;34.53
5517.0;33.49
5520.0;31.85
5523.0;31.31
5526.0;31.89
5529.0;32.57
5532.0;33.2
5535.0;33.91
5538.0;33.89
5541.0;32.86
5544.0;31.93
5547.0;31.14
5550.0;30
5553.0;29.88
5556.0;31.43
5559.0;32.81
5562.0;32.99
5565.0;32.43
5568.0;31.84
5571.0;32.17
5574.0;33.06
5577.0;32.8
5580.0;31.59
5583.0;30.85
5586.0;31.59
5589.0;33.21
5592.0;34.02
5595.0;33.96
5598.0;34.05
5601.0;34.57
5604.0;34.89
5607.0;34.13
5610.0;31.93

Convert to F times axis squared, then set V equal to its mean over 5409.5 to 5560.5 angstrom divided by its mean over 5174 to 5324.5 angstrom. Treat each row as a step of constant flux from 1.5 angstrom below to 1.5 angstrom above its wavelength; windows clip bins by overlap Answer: 1.16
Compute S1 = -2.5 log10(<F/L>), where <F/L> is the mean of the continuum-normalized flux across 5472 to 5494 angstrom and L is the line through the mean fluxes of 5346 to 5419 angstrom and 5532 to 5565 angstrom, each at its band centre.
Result -0.08 mag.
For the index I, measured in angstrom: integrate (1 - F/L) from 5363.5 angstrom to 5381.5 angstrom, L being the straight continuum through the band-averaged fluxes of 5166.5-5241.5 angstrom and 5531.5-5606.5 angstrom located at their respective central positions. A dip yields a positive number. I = 0.8 angstrom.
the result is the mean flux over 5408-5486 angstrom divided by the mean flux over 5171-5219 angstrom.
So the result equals 1.10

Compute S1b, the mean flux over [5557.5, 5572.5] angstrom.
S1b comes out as 32.4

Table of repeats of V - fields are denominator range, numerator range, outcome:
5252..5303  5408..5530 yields 1.15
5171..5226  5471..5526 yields 1.23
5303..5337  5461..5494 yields 1.23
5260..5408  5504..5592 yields 1.13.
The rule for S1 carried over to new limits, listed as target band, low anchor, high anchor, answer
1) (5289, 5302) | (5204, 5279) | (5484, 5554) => 0.05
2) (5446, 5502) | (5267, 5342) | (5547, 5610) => -0.10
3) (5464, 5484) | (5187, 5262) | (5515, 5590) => -0.06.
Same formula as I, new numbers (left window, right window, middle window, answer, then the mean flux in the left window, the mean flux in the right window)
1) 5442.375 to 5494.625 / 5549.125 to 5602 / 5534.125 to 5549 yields 0.3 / 35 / 32.4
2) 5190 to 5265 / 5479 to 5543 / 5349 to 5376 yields 1.9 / 32.3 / 33.5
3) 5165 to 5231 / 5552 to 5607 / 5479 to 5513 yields -1.9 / 30.7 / 32.7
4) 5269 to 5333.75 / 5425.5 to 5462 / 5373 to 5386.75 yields 0.6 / 30.3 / 34.1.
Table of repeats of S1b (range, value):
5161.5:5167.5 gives 27.7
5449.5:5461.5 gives 34.6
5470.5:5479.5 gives 34.2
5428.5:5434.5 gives 30.7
